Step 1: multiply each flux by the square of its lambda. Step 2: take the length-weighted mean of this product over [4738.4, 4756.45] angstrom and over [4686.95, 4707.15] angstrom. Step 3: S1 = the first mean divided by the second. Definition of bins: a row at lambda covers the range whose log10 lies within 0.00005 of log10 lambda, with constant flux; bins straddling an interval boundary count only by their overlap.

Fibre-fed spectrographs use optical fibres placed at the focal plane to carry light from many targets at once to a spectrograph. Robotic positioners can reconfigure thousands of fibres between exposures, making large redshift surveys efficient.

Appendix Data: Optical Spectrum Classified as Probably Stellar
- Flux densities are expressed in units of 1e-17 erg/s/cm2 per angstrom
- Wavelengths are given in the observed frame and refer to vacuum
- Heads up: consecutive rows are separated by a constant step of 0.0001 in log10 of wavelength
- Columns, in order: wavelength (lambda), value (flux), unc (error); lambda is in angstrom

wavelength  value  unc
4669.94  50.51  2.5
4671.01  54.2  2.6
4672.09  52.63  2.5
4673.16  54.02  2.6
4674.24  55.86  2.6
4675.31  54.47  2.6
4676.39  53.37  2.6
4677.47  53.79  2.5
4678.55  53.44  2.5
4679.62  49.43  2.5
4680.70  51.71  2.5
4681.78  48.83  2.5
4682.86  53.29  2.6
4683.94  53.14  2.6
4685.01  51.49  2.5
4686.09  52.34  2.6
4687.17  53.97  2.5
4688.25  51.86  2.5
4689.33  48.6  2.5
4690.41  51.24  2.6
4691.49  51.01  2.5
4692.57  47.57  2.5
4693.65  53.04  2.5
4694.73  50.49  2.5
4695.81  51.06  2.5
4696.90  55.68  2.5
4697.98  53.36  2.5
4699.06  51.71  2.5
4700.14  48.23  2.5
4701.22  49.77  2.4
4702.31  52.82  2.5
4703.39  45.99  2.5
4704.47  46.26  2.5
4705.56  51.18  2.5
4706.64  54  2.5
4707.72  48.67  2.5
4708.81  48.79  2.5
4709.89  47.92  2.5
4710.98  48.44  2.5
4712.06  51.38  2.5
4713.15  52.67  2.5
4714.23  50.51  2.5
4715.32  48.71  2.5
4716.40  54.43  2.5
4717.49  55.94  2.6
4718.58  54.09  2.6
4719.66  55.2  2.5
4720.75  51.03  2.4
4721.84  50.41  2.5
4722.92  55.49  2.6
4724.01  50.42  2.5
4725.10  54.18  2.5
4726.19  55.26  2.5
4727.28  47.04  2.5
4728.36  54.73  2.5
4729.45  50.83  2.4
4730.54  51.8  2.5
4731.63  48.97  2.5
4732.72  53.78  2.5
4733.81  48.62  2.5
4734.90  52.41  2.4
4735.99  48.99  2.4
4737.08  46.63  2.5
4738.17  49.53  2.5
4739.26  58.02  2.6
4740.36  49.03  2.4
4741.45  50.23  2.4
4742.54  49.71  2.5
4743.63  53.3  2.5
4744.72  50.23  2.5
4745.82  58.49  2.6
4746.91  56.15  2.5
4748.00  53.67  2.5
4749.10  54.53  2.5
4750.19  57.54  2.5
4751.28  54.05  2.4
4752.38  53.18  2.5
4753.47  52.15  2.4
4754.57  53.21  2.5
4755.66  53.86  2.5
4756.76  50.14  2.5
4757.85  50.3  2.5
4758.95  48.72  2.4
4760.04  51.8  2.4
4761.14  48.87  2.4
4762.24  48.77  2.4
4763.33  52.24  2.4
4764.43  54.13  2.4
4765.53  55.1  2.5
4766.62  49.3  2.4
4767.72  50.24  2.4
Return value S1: 1.1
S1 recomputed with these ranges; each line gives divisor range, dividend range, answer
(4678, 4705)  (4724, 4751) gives 1.04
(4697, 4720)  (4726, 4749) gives 1.03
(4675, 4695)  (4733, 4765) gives 1.03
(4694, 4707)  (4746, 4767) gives 1.06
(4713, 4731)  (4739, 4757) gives 1.03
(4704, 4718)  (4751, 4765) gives 1.04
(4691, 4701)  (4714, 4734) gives 1.03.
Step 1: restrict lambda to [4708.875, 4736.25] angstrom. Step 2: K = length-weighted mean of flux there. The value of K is 51.7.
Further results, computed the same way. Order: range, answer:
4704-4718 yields 50.7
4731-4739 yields 50.2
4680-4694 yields 51.3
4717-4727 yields 53.4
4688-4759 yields 51.6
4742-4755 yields 53.8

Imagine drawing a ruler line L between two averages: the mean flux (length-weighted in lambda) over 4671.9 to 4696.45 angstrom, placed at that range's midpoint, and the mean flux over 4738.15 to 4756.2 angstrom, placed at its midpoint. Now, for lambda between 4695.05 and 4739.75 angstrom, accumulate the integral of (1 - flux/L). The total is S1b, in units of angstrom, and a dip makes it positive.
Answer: 1.2 angstrom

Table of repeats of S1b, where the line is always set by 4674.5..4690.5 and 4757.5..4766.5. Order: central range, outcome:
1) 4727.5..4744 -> 0.2 angstrom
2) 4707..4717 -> 0.3 angstrom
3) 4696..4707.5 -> 0.2 angstrom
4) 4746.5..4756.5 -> -0.5 angstrom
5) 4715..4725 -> -0.3 angstrom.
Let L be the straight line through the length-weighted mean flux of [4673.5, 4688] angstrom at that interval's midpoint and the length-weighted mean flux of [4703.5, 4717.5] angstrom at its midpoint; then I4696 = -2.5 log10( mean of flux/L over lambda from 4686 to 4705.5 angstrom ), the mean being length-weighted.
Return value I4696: 0.02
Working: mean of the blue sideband 52.7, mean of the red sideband 50.3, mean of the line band 50.8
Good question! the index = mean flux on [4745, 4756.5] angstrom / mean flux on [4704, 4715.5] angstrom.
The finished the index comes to 1.1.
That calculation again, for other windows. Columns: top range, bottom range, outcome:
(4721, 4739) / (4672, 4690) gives 0.98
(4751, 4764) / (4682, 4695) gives 1.00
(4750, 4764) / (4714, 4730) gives 0.98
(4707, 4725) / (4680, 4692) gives 1.00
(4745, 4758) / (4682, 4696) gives 1.05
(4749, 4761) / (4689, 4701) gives 1.03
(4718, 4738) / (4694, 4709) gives 1.02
